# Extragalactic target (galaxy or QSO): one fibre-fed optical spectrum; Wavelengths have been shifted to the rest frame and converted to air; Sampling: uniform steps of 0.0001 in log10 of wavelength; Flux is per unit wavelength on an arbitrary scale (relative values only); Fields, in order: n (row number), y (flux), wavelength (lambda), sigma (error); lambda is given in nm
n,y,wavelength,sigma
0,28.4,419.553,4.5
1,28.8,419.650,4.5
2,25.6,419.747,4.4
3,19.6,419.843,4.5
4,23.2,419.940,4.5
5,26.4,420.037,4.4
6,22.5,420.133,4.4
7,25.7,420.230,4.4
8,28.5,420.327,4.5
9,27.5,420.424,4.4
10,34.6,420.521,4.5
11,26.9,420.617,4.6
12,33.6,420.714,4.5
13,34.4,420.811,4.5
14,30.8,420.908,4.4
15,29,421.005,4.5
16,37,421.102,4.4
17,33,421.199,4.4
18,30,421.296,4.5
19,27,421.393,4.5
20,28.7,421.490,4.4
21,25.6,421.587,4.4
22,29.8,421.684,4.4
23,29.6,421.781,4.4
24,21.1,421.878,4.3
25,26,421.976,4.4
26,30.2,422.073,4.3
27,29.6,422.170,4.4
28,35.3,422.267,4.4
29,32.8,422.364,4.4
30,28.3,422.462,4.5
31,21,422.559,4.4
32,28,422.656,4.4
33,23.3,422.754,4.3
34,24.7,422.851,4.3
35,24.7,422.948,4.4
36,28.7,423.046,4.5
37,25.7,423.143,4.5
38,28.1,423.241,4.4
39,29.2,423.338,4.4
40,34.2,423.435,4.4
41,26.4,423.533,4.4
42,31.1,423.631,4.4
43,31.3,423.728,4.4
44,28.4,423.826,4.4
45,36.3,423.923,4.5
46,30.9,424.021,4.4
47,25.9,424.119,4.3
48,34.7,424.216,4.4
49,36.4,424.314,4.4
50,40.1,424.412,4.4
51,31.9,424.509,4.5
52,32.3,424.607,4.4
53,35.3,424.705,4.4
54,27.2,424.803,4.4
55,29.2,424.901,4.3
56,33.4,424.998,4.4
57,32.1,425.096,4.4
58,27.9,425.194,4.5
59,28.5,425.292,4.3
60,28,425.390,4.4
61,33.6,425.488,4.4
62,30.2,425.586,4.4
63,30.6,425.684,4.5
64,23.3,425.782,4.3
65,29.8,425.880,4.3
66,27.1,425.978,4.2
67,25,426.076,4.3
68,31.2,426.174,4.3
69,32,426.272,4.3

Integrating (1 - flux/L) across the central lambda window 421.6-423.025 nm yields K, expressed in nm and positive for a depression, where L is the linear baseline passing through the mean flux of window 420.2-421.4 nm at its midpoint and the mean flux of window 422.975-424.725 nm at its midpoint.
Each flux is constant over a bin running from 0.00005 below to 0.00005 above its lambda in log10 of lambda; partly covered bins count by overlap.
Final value 0.17 nm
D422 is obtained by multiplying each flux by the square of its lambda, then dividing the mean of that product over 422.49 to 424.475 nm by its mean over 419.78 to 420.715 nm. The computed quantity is 1.1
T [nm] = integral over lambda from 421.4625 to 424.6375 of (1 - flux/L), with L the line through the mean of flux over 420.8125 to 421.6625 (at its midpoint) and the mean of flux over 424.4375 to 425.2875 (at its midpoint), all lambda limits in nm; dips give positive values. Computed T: 0.148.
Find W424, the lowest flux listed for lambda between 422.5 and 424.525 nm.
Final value 21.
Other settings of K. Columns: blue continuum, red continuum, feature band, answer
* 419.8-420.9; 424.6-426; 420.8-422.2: -0.06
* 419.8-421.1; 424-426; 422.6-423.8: 0.08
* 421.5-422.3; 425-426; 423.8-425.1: -0.16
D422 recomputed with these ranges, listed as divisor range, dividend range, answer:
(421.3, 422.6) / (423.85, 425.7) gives 1.14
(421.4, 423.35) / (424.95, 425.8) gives 1.11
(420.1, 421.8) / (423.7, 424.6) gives 1.12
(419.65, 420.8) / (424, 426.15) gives 1.16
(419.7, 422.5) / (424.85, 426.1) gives 1.04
